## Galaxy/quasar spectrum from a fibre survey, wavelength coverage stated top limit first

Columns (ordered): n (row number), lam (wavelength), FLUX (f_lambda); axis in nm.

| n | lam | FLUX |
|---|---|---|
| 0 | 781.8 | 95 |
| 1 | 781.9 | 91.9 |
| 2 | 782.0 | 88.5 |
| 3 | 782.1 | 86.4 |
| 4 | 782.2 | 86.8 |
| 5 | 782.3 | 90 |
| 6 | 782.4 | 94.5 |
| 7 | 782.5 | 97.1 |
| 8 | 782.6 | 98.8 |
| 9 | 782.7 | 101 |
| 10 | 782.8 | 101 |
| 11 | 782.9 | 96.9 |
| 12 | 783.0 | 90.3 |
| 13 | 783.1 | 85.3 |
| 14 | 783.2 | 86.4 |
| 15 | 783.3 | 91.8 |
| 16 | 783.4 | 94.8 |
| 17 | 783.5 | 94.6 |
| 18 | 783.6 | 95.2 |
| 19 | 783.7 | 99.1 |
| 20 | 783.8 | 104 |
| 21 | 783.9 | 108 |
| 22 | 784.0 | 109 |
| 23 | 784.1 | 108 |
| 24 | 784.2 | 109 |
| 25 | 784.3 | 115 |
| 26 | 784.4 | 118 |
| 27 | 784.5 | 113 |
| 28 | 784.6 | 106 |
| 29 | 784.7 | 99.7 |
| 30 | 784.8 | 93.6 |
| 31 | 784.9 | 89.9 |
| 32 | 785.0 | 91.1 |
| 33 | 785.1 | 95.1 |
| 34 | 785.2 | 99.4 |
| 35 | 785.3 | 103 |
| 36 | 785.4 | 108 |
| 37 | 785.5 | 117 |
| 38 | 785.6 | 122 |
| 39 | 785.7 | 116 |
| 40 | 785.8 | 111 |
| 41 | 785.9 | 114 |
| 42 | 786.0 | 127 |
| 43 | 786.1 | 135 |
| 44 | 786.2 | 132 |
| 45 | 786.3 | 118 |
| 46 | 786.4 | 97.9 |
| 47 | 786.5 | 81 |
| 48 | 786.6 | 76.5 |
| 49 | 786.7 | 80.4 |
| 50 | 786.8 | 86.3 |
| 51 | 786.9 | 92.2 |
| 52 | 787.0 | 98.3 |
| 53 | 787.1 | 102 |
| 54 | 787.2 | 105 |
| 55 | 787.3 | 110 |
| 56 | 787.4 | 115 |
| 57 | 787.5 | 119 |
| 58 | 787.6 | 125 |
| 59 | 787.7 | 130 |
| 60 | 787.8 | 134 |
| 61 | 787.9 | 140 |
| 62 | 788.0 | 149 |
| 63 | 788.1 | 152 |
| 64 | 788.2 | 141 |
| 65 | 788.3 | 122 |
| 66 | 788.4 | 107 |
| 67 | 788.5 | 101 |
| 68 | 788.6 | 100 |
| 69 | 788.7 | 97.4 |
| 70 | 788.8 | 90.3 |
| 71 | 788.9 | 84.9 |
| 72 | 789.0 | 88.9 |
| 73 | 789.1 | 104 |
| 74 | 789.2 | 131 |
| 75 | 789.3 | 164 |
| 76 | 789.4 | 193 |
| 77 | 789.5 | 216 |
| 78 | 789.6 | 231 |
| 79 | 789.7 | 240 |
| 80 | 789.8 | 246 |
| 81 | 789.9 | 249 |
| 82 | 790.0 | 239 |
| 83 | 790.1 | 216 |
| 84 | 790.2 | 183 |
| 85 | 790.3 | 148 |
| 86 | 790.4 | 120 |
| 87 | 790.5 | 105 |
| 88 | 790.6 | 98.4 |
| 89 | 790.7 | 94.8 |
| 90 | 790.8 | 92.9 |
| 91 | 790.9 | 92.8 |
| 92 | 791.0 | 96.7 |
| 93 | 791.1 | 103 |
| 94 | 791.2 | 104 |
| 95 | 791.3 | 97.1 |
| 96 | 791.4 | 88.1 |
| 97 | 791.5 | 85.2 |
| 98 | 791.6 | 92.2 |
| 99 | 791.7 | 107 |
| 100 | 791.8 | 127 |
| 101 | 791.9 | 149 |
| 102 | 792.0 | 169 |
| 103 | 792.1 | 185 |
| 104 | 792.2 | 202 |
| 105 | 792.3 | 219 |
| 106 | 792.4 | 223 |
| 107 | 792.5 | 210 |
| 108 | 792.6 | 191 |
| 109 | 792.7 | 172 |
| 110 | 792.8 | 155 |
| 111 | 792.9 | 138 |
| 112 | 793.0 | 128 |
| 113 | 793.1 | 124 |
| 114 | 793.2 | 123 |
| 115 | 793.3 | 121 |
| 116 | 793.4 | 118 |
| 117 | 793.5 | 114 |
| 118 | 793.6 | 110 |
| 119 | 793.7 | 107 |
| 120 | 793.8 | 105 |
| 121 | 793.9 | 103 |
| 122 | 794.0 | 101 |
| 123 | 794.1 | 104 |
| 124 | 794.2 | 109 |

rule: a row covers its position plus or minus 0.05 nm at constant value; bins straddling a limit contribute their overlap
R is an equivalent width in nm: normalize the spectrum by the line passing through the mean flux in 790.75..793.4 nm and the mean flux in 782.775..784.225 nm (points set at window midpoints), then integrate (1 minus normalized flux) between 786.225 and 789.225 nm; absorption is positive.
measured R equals 0.21 nm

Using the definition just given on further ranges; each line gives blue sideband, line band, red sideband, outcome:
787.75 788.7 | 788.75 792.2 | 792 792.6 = 0.459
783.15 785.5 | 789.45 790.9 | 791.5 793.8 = -0.453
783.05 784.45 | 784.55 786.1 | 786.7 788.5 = 0.015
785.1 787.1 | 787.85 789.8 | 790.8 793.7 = -0.371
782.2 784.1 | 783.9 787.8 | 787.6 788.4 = 0.339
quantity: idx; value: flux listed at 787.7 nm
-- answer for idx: 130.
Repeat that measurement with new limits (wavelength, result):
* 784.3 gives 115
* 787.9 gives 140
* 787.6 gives 125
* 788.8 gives 90.3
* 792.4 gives 223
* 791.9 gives 149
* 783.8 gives 104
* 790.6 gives 98.4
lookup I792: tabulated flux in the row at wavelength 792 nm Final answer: 169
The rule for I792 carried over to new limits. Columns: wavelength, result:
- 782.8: 101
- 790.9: 92.8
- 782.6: 98.8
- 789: 88.9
